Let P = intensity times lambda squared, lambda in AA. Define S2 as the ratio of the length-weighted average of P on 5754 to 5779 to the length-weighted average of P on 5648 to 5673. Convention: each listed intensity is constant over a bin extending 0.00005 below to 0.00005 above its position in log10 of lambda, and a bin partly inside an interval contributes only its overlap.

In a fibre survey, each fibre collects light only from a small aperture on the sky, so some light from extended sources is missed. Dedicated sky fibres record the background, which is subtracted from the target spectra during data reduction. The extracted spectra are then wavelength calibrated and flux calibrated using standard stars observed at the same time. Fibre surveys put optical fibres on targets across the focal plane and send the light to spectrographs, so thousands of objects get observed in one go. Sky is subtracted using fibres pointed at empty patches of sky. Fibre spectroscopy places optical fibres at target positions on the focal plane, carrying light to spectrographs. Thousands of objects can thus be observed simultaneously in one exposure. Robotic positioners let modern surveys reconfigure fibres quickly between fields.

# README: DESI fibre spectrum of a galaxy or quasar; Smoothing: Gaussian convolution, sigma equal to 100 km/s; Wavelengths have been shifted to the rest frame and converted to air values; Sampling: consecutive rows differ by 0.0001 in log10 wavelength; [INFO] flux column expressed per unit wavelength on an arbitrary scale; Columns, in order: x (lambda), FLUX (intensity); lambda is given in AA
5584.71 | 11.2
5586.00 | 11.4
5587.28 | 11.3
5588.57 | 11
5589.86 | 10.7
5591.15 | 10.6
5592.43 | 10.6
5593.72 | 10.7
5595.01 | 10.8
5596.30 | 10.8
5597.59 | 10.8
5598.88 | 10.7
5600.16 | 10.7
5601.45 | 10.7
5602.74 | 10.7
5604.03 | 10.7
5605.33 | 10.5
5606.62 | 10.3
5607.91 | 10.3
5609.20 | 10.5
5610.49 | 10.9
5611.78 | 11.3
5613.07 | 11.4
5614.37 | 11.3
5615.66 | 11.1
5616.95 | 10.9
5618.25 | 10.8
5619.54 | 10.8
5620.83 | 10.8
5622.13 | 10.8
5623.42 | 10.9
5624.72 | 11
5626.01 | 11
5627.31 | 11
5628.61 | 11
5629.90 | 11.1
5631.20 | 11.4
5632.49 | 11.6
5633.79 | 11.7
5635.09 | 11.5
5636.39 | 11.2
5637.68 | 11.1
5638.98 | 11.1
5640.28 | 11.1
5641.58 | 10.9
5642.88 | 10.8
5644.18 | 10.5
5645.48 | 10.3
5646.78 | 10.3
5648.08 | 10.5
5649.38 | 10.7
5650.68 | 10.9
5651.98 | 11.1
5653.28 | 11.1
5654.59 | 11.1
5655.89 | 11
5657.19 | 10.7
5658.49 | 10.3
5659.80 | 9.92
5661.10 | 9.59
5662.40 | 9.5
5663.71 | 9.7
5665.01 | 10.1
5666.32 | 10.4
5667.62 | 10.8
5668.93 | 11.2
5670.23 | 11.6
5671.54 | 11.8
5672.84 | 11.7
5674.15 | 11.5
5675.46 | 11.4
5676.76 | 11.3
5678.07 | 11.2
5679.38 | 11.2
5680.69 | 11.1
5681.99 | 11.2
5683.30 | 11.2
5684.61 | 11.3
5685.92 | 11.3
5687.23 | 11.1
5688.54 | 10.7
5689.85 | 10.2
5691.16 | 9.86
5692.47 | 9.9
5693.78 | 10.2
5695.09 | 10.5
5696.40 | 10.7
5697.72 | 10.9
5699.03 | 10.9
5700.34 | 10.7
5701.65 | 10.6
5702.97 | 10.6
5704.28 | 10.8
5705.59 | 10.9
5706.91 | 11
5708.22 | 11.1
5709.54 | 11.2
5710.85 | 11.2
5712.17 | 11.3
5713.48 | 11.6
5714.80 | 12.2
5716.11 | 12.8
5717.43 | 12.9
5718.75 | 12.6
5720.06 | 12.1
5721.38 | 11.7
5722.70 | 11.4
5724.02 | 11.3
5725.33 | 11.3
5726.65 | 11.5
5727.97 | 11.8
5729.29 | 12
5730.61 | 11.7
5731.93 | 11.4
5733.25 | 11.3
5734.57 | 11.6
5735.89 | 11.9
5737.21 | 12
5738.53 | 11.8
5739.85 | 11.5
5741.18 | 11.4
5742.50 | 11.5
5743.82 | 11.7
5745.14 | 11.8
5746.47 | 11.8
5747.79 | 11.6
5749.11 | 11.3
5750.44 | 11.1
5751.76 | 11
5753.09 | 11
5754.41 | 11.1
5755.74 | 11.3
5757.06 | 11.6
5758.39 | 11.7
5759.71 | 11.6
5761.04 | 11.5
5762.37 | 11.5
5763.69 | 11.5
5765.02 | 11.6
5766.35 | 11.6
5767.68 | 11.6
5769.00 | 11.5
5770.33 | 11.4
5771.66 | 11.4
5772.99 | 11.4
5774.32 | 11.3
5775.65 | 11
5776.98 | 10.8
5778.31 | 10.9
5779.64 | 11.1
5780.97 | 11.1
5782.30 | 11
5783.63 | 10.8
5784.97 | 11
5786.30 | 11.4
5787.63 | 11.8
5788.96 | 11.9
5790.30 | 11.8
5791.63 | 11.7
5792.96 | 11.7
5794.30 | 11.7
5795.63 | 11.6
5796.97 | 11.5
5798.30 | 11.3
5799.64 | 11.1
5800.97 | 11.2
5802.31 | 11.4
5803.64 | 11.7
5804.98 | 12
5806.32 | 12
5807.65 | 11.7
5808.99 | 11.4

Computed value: 1.1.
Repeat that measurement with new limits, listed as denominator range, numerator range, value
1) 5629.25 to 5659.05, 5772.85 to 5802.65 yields 1.09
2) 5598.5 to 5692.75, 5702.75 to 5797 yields 1.10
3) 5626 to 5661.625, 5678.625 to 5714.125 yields 1.02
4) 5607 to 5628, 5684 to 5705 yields 1.00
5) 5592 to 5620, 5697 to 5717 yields 1.08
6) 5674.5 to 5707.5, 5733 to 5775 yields 1.08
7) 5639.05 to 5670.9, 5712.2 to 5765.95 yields 1.13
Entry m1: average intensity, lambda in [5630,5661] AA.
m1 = 10.9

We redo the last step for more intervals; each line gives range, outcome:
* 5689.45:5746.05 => 11.3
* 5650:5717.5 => 10.9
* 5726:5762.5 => 11.5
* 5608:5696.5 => 10.9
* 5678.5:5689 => 11.1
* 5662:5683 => 11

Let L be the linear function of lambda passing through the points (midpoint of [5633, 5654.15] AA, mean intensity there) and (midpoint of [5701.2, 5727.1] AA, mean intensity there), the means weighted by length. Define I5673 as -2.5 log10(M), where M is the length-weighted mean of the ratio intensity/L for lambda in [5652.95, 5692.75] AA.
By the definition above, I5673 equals 0.035 mag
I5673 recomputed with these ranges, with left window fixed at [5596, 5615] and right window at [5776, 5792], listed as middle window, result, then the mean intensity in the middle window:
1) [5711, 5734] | -0.067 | 11.8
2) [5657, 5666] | 0.102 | 9.95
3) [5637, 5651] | 0.013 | 10.7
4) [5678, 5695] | 0.021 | 10.8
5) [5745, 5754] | -0.016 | 11.3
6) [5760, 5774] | -0.027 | 11.5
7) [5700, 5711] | 0.015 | 10.9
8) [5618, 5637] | -0.028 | 11.1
